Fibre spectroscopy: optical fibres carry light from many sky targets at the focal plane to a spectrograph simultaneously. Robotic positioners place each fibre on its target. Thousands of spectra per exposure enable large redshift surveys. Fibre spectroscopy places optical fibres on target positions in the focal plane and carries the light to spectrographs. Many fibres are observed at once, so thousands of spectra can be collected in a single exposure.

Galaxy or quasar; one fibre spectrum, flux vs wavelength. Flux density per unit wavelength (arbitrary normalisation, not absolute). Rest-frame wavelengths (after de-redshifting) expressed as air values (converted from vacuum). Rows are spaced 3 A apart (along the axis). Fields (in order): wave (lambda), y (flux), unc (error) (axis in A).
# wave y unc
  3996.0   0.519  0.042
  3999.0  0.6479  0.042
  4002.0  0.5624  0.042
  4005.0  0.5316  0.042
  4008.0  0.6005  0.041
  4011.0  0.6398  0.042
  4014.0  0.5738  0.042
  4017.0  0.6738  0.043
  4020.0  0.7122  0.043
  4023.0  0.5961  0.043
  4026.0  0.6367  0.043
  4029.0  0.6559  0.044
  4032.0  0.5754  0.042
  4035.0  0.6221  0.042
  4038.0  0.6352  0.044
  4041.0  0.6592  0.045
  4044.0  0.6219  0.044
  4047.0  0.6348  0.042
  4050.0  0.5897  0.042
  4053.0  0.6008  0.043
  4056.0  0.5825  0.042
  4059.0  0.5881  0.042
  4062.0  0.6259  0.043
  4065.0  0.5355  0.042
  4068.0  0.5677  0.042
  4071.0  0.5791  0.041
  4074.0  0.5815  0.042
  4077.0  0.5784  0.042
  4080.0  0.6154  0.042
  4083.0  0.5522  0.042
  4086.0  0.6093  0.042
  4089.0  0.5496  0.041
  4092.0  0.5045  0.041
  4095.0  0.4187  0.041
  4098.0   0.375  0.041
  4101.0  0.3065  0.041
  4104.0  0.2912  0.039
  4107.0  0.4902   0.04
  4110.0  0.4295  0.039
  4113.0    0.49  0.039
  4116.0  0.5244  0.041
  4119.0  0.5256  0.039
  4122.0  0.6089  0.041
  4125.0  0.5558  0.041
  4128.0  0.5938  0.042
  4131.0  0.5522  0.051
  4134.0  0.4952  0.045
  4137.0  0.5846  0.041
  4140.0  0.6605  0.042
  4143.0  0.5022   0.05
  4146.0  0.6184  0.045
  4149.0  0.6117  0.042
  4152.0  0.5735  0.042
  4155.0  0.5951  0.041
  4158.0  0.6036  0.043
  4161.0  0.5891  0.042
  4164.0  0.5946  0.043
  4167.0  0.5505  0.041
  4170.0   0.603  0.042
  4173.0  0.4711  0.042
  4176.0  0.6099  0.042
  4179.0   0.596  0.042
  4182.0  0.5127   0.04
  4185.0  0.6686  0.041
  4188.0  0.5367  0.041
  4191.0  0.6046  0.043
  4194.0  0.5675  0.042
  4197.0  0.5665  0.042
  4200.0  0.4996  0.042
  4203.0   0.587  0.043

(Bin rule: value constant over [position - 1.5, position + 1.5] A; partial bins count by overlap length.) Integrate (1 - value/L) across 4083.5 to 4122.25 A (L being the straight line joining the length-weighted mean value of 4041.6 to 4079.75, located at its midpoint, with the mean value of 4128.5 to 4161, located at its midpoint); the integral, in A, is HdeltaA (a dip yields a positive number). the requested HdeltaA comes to 7.8 A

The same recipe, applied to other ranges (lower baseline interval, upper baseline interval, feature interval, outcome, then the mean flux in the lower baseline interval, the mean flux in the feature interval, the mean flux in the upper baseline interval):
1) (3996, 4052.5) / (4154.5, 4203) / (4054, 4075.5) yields 0.90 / 0.617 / 0.581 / 0.573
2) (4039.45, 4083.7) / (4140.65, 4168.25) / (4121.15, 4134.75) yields 0.58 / 0.595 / 0.563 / 0.585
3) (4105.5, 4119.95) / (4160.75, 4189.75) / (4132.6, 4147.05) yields -1.23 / 0.491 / 0.571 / 0.573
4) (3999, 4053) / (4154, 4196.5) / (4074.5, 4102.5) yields 4.58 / 0.619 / 0.504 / 0.578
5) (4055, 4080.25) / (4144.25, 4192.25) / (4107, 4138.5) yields 2.65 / 0.582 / 0.534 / 0.583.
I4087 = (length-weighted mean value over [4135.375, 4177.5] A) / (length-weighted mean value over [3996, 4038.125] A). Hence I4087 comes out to 0.95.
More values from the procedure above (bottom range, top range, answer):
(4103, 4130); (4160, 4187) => 1.14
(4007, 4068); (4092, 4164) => 0.85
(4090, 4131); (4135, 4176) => 1.23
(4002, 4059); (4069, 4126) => 0.82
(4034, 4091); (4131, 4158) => 0.97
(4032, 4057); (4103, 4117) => 0.73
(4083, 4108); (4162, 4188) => 1.28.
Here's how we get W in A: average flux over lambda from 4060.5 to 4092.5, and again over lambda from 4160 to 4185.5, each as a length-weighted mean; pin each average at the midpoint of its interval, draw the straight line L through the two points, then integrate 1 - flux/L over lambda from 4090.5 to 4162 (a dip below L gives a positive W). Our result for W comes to 6.7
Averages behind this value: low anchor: 0.575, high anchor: 0.573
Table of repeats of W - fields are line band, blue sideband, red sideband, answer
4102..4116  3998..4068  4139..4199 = 3.8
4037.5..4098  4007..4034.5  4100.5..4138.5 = -0.7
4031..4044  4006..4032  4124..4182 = 0.0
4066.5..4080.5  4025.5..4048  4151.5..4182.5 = 0.7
